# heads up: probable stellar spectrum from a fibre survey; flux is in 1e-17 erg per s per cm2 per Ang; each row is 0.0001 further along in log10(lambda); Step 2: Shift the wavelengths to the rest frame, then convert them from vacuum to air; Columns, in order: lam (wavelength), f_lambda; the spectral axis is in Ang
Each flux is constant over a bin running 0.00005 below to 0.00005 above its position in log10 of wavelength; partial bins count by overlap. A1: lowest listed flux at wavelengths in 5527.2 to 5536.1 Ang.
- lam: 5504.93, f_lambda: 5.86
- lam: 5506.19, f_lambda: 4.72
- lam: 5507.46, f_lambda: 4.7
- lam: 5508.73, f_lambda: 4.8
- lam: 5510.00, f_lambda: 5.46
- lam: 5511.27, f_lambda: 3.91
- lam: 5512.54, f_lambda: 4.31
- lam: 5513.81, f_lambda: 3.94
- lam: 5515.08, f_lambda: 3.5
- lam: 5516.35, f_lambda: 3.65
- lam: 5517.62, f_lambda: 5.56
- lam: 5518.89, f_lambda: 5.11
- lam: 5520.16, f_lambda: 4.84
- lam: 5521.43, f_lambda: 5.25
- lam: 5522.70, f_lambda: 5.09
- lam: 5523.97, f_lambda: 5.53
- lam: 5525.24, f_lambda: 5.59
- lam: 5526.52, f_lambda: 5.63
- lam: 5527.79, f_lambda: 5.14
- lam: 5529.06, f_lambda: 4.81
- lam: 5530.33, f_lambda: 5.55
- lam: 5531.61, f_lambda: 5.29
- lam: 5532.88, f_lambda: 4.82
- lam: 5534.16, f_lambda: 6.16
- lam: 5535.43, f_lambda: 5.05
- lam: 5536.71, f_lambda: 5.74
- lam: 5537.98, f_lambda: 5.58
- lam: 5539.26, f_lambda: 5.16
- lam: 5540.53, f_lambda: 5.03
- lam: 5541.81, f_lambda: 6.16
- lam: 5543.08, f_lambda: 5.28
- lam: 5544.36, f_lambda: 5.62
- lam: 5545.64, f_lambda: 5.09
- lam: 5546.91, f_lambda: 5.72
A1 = 4.81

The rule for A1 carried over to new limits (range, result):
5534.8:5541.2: 5.03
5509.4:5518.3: 3.5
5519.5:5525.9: 4.84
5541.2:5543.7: 5.28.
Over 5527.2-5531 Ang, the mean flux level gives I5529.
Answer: 5.17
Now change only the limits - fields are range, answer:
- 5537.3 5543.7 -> 5.45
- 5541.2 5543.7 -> 5.73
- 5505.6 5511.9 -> 4.71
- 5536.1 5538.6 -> 5.67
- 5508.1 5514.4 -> 4.48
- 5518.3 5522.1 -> 5.07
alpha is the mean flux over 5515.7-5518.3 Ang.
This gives 4.61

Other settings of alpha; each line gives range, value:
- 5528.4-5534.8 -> 5.33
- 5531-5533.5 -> 5.06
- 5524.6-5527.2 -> 5.6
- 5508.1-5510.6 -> 5.12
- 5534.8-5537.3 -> 5.38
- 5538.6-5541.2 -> 5.1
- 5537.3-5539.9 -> 5.39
